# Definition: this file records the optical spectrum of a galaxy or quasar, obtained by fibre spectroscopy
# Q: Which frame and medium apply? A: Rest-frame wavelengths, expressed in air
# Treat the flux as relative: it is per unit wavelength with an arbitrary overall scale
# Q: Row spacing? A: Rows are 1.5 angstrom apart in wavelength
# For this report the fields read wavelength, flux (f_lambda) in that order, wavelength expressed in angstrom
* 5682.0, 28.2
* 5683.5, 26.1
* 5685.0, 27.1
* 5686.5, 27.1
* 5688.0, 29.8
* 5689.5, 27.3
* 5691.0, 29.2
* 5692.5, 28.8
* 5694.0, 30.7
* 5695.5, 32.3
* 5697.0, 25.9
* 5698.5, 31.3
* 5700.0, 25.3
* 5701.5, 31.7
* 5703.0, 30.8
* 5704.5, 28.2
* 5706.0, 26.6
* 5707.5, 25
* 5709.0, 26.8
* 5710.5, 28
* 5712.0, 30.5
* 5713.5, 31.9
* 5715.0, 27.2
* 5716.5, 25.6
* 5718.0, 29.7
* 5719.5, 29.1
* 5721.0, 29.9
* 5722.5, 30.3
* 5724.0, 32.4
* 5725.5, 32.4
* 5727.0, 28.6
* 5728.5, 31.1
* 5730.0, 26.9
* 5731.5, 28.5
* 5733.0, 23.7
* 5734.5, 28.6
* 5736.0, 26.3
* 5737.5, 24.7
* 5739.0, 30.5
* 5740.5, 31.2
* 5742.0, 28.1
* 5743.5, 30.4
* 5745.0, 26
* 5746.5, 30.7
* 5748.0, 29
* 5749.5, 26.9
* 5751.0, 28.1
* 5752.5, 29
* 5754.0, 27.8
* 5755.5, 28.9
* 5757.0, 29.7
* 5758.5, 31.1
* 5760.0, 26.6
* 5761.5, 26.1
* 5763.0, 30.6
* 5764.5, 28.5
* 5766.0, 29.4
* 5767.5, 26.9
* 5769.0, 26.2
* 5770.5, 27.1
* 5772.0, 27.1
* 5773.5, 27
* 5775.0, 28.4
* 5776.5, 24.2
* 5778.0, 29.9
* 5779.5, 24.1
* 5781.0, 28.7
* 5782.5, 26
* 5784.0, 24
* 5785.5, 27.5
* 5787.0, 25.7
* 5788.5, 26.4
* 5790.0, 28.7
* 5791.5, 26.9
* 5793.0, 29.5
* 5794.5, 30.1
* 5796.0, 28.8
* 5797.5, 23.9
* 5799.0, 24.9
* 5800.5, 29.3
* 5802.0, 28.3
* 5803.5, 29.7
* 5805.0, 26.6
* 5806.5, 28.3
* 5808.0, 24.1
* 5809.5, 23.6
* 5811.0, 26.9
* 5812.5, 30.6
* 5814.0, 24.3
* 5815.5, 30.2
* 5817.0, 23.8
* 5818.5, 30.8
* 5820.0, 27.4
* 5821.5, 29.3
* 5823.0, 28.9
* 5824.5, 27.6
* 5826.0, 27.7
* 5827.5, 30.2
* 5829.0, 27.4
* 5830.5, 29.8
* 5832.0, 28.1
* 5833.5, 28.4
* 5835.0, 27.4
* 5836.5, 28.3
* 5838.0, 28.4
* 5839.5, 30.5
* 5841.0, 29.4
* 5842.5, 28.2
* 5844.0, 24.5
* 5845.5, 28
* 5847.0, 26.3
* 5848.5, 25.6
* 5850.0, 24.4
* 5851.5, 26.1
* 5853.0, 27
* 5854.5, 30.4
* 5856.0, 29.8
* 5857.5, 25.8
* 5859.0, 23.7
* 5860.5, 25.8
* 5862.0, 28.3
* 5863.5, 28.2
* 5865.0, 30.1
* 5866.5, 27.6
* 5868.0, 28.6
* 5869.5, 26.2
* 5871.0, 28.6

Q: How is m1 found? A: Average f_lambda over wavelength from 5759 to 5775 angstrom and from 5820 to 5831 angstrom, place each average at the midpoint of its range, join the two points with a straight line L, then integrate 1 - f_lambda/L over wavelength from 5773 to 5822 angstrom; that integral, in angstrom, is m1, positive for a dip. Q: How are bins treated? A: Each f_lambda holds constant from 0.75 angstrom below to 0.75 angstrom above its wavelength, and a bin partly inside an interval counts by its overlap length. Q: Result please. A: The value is 1.6 angstrom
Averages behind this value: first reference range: 27.6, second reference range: 28.6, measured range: 27.2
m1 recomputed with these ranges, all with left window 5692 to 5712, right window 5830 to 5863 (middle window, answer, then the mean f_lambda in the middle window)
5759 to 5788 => 1.0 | 27.1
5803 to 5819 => 0.4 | 27.1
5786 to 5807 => 0.2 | 27.6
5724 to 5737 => 0.0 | 28.4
